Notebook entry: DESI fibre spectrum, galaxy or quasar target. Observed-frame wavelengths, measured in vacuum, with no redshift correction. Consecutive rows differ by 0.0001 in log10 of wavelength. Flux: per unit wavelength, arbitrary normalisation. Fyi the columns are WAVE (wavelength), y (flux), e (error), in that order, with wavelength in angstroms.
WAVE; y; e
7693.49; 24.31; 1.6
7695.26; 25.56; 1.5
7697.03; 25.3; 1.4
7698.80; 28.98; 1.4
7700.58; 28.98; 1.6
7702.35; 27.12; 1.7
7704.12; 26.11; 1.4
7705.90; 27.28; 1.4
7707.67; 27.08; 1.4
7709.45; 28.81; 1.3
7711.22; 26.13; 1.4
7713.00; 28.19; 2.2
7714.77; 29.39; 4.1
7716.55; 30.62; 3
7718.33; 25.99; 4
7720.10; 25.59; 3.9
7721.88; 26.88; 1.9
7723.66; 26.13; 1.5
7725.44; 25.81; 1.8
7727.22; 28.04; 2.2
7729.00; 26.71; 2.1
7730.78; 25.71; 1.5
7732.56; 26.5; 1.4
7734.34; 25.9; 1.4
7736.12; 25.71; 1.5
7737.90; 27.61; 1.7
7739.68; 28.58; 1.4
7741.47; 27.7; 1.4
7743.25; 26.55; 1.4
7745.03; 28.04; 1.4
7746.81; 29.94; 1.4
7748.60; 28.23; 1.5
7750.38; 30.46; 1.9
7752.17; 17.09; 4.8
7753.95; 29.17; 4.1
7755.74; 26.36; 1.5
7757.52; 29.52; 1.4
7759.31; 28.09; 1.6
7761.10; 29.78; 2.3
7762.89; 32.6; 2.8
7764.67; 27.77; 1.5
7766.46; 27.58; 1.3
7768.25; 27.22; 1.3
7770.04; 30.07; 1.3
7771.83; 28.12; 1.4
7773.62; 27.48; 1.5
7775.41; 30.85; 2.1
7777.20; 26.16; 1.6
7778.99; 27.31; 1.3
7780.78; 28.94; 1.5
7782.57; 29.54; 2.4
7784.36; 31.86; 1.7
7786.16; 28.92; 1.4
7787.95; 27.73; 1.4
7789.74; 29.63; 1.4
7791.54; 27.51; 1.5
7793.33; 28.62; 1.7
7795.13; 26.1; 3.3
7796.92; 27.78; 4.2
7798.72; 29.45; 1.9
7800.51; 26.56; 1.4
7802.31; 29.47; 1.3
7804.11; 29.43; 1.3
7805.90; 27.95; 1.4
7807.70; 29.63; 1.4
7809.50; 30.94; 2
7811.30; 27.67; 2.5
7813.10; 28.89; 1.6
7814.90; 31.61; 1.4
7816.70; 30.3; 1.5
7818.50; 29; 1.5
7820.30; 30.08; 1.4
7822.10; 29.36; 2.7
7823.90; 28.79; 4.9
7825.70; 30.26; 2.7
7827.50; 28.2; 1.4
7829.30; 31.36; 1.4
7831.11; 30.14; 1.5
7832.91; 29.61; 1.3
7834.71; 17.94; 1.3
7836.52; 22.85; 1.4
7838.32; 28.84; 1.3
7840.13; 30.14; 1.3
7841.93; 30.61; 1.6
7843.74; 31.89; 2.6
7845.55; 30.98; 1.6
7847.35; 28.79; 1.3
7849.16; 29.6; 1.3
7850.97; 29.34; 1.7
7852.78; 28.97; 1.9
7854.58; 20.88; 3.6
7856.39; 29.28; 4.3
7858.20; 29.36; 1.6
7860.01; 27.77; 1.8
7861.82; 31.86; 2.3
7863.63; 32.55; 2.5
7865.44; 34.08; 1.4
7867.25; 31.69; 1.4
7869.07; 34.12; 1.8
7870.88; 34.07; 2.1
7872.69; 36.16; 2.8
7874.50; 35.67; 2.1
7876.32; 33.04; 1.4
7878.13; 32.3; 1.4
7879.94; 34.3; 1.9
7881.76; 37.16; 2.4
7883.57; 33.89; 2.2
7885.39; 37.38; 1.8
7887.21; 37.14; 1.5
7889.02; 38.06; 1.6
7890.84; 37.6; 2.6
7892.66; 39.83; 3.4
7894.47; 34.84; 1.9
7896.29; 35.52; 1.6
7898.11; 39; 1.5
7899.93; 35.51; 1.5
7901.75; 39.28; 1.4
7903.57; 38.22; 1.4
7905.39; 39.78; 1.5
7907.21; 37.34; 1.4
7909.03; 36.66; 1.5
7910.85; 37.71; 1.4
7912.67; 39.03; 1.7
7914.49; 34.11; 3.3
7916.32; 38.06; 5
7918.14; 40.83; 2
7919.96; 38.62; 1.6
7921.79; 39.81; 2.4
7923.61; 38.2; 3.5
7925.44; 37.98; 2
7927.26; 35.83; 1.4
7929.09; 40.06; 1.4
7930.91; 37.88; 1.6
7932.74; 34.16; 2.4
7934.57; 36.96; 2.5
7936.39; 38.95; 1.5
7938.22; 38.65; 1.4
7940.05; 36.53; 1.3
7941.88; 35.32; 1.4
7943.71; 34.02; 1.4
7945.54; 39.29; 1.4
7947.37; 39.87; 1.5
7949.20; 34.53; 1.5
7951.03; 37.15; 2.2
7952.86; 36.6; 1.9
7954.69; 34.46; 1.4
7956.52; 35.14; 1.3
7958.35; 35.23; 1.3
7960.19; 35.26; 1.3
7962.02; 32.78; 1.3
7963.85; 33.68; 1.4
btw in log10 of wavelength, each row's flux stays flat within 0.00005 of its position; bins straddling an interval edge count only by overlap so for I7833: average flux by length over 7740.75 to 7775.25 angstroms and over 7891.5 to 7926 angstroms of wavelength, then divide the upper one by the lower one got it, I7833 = 1.35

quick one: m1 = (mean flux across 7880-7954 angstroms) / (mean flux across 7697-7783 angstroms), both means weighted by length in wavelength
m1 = 1.35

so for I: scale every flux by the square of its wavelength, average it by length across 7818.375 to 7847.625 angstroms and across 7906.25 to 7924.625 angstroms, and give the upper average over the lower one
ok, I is 1.35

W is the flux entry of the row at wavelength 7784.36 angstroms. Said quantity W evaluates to 31.86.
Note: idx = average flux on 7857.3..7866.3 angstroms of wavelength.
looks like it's 31.1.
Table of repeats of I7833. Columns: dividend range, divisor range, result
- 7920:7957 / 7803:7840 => 1.29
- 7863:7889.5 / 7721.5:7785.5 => 1.25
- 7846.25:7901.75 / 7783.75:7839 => 1.17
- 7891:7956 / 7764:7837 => 1.31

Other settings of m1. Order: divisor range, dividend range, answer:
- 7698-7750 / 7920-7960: 1.35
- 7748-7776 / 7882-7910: 1.33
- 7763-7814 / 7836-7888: 1.10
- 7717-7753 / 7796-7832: 1.10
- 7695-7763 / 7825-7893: 1.15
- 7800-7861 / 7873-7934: 1.29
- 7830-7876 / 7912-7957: 1.25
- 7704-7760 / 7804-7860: 1.06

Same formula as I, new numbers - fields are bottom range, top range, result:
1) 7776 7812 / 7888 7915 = 1.35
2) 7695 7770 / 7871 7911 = 1.39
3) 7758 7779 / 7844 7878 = 1.11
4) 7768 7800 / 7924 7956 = 1.35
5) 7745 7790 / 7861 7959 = 1.33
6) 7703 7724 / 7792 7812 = 1.06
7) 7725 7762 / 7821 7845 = 1.07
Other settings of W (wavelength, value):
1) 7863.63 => 32.55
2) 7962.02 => 32.78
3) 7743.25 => 26.55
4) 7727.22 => 28.04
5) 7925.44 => 37.98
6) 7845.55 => 30.98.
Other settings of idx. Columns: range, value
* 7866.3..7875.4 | 34.3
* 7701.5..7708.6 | 26.9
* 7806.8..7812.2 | 29.4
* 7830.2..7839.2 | 25.9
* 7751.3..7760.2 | 26.1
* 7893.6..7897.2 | 35.2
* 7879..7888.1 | 35.9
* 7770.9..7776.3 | 28.8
